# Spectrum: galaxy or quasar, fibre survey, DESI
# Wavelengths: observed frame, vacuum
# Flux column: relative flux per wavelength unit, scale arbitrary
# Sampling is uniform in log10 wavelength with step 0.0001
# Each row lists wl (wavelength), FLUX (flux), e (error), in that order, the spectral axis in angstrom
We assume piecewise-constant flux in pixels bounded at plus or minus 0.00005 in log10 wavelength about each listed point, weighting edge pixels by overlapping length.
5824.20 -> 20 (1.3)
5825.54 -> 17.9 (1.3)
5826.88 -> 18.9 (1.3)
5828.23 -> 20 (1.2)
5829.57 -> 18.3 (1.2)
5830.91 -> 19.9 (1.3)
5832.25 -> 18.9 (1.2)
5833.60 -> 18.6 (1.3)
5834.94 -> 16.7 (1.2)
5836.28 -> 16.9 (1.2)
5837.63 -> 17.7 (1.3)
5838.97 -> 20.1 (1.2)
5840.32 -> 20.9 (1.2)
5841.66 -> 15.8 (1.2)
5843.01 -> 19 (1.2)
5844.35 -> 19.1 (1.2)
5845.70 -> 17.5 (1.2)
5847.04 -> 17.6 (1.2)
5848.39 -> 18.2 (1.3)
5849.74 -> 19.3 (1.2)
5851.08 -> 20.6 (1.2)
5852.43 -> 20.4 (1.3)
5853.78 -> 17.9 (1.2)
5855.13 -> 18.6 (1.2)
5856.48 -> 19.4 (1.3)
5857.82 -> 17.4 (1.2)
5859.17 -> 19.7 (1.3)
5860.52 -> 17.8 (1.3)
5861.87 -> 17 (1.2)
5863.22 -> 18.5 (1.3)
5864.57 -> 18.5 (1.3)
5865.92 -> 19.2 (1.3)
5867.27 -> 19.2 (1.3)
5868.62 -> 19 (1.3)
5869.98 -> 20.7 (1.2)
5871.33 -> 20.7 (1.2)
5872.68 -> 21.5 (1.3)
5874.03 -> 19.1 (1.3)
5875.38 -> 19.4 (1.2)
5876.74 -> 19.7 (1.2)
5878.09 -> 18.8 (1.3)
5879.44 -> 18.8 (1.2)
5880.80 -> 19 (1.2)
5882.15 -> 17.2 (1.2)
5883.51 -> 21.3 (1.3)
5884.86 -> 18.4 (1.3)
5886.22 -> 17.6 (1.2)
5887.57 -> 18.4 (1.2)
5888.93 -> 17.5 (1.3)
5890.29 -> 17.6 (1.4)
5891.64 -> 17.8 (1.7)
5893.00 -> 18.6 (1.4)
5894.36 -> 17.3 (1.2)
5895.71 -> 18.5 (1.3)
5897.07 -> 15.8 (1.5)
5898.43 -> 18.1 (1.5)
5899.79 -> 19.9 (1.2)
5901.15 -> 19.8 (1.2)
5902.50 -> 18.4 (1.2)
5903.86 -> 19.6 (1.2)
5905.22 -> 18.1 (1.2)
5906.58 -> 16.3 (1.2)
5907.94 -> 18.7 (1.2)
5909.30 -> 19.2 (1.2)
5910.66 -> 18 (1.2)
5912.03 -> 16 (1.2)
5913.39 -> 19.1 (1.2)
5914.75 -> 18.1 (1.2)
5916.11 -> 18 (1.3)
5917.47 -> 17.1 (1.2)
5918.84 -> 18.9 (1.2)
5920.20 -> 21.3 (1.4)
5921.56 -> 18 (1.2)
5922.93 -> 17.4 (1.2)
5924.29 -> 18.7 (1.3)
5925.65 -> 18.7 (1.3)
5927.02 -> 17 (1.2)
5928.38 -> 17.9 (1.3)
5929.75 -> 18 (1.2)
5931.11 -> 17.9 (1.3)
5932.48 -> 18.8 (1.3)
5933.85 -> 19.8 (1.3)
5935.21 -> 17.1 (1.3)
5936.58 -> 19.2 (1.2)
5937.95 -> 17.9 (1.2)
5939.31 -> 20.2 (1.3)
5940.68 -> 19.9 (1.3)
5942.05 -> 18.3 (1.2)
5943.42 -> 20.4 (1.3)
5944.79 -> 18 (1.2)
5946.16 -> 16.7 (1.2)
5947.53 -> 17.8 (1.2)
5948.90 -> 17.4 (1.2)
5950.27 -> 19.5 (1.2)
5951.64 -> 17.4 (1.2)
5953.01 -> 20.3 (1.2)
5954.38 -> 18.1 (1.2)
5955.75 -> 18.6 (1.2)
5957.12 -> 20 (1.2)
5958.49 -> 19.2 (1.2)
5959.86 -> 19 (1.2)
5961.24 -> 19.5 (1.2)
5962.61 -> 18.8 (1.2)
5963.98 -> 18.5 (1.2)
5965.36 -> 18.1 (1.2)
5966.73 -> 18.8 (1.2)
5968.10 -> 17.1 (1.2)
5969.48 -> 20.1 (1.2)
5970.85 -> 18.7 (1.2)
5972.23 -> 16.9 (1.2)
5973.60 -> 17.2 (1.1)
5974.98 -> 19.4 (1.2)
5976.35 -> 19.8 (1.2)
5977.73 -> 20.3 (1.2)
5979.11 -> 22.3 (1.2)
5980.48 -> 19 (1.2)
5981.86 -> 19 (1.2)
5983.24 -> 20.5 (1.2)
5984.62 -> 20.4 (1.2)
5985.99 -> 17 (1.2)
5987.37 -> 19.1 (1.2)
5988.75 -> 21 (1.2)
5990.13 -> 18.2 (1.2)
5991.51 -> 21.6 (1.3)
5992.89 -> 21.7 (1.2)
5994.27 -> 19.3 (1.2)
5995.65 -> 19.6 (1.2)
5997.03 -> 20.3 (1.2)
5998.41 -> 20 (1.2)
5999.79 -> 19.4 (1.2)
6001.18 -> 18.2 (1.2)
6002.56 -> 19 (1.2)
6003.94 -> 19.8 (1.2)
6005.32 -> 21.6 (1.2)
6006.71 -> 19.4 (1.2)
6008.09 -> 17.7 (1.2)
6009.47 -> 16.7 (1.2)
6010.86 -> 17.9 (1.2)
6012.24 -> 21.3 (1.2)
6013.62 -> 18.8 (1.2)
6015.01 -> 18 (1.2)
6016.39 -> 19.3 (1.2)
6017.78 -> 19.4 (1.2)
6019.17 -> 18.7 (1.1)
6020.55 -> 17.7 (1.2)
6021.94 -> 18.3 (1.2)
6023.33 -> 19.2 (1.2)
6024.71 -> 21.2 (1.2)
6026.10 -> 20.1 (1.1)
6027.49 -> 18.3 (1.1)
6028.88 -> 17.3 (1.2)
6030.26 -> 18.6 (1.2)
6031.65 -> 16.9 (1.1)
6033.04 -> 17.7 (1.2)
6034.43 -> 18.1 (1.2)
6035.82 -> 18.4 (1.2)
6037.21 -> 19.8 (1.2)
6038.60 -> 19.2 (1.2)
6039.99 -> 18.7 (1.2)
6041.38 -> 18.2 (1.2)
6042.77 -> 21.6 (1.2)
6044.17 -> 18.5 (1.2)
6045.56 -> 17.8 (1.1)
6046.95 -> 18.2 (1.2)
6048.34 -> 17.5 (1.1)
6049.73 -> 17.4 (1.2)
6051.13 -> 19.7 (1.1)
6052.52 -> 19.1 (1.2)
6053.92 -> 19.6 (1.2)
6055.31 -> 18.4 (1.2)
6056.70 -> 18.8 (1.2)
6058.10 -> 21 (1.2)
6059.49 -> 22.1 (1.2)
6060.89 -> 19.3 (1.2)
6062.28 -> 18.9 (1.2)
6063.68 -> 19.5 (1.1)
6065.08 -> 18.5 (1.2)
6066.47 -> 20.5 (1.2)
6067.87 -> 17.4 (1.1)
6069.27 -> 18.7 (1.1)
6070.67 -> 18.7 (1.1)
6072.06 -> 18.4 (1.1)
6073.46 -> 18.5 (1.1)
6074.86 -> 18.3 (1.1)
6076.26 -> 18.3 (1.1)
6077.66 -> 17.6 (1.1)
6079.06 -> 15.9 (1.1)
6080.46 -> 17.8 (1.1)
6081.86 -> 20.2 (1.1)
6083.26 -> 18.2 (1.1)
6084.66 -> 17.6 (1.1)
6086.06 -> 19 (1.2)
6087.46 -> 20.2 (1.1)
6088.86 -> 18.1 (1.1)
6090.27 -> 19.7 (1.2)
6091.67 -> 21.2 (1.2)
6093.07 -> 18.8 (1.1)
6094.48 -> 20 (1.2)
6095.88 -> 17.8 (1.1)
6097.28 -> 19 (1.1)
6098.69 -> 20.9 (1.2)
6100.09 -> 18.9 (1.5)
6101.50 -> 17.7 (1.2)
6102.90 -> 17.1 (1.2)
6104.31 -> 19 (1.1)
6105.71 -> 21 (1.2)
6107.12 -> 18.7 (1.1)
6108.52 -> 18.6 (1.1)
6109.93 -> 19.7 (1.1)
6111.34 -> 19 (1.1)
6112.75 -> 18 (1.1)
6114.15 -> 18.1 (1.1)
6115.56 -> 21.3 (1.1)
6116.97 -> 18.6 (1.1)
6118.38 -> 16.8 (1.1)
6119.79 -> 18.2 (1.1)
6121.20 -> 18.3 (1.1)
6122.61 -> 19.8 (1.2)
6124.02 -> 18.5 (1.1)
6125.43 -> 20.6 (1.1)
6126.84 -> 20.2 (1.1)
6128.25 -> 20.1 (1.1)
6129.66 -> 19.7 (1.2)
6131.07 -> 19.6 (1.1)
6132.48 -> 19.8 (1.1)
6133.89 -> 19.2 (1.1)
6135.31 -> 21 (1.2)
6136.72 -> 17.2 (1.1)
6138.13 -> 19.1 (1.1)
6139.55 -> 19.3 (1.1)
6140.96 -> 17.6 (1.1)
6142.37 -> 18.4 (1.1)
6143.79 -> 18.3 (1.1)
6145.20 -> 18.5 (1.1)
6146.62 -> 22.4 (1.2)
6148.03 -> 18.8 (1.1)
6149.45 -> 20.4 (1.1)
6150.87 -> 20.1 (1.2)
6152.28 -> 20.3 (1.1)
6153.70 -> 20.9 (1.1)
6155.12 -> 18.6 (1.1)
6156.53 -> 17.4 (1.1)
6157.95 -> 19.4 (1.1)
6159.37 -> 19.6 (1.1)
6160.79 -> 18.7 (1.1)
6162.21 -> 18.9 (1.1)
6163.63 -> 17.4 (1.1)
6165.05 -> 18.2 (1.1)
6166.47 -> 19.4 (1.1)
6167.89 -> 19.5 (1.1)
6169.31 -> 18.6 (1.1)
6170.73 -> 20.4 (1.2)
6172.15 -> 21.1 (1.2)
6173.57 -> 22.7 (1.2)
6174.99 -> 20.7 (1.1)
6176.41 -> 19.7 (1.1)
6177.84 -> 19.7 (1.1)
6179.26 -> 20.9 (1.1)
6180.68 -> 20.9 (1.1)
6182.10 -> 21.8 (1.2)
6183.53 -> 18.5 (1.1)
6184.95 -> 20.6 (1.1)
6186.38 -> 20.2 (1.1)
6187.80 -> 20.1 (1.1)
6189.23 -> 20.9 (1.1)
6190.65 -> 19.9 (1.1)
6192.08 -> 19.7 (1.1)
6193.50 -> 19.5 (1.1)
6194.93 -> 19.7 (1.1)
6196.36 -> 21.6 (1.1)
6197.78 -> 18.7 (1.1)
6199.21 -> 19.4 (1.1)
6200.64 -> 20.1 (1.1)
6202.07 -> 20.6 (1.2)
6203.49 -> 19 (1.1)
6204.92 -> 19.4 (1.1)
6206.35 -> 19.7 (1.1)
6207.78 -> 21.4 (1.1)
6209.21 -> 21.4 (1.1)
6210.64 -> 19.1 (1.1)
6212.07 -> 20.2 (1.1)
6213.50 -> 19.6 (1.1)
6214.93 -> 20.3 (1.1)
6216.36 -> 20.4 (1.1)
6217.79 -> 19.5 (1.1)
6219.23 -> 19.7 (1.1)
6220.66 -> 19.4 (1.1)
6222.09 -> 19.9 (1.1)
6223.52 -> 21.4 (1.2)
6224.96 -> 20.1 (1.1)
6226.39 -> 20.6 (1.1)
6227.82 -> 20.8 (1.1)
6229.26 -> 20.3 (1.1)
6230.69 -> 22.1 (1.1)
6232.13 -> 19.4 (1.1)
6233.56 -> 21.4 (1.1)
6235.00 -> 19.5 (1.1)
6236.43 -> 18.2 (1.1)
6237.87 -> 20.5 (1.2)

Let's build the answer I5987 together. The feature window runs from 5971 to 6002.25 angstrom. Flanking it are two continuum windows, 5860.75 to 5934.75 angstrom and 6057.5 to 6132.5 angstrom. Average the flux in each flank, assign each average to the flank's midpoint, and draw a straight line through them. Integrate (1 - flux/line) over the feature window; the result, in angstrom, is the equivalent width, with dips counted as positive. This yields -1.29 angstrom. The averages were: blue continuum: 18.5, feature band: 19.5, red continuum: 19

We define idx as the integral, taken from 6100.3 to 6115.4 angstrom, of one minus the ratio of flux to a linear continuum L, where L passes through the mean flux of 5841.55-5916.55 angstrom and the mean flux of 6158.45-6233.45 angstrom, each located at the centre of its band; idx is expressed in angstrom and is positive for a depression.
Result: 0.7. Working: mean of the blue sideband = 18.6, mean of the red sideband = 20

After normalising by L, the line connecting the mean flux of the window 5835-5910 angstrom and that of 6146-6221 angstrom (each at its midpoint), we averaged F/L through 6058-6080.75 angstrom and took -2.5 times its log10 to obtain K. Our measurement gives 0.04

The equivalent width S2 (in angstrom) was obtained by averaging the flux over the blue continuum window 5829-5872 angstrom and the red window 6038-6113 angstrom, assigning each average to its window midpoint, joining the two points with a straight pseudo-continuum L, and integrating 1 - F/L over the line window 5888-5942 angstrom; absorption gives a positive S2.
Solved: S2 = 1.3 angstrom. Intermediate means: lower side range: 18.7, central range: 18.3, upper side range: 18.9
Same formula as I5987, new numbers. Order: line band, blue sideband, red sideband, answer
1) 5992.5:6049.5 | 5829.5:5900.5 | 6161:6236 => 1.14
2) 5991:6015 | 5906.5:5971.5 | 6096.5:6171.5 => -0.99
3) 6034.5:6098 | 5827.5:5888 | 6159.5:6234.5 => 2.30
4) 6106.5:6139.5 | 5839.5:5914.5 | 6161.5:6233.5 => 1.01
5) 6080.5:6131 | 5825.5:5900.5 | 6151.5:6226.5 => 1.30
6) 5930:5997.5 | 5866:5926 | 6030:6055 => -1.56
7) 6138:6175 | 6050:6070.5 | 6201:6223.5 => 0.66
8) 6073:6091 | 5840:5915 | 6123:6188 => 0.88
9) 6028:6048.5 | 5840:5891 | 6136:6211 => 0.92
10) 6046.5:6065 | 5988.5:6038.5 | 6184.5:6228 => 0.13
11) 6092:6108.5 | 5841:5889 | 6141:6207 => 0.43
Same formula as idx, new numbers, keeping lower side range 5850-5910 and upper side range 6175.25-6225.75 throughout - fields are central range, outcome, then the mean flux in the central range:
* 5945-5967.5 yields 0.6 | 18.6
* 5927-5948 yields 0.6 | 18.5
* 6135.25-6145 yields 0.6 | 18.6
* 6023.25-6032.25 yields 0.3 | 18.8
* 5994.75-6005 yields -0.2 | 19.5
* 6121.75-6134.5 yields 0.1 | 19.7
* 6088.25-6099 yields 0.1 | 19.4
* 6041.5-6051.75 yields 0.4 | 18.6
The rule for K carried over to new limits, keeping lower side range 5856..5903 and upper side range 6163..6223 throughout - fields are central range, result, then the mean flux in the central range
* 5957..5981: 0.00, 19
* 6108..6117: 0.03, 19.1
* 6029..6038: 0.07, 18.2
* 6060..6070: 0.03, 19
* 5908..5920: 0.04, 18.2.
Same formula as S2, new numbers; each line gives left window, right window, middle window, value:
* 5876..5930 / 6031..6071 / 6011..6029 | -0.3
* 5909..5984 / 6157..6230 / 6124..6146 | 0.5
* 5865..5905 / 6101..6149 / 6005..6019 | 0.0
